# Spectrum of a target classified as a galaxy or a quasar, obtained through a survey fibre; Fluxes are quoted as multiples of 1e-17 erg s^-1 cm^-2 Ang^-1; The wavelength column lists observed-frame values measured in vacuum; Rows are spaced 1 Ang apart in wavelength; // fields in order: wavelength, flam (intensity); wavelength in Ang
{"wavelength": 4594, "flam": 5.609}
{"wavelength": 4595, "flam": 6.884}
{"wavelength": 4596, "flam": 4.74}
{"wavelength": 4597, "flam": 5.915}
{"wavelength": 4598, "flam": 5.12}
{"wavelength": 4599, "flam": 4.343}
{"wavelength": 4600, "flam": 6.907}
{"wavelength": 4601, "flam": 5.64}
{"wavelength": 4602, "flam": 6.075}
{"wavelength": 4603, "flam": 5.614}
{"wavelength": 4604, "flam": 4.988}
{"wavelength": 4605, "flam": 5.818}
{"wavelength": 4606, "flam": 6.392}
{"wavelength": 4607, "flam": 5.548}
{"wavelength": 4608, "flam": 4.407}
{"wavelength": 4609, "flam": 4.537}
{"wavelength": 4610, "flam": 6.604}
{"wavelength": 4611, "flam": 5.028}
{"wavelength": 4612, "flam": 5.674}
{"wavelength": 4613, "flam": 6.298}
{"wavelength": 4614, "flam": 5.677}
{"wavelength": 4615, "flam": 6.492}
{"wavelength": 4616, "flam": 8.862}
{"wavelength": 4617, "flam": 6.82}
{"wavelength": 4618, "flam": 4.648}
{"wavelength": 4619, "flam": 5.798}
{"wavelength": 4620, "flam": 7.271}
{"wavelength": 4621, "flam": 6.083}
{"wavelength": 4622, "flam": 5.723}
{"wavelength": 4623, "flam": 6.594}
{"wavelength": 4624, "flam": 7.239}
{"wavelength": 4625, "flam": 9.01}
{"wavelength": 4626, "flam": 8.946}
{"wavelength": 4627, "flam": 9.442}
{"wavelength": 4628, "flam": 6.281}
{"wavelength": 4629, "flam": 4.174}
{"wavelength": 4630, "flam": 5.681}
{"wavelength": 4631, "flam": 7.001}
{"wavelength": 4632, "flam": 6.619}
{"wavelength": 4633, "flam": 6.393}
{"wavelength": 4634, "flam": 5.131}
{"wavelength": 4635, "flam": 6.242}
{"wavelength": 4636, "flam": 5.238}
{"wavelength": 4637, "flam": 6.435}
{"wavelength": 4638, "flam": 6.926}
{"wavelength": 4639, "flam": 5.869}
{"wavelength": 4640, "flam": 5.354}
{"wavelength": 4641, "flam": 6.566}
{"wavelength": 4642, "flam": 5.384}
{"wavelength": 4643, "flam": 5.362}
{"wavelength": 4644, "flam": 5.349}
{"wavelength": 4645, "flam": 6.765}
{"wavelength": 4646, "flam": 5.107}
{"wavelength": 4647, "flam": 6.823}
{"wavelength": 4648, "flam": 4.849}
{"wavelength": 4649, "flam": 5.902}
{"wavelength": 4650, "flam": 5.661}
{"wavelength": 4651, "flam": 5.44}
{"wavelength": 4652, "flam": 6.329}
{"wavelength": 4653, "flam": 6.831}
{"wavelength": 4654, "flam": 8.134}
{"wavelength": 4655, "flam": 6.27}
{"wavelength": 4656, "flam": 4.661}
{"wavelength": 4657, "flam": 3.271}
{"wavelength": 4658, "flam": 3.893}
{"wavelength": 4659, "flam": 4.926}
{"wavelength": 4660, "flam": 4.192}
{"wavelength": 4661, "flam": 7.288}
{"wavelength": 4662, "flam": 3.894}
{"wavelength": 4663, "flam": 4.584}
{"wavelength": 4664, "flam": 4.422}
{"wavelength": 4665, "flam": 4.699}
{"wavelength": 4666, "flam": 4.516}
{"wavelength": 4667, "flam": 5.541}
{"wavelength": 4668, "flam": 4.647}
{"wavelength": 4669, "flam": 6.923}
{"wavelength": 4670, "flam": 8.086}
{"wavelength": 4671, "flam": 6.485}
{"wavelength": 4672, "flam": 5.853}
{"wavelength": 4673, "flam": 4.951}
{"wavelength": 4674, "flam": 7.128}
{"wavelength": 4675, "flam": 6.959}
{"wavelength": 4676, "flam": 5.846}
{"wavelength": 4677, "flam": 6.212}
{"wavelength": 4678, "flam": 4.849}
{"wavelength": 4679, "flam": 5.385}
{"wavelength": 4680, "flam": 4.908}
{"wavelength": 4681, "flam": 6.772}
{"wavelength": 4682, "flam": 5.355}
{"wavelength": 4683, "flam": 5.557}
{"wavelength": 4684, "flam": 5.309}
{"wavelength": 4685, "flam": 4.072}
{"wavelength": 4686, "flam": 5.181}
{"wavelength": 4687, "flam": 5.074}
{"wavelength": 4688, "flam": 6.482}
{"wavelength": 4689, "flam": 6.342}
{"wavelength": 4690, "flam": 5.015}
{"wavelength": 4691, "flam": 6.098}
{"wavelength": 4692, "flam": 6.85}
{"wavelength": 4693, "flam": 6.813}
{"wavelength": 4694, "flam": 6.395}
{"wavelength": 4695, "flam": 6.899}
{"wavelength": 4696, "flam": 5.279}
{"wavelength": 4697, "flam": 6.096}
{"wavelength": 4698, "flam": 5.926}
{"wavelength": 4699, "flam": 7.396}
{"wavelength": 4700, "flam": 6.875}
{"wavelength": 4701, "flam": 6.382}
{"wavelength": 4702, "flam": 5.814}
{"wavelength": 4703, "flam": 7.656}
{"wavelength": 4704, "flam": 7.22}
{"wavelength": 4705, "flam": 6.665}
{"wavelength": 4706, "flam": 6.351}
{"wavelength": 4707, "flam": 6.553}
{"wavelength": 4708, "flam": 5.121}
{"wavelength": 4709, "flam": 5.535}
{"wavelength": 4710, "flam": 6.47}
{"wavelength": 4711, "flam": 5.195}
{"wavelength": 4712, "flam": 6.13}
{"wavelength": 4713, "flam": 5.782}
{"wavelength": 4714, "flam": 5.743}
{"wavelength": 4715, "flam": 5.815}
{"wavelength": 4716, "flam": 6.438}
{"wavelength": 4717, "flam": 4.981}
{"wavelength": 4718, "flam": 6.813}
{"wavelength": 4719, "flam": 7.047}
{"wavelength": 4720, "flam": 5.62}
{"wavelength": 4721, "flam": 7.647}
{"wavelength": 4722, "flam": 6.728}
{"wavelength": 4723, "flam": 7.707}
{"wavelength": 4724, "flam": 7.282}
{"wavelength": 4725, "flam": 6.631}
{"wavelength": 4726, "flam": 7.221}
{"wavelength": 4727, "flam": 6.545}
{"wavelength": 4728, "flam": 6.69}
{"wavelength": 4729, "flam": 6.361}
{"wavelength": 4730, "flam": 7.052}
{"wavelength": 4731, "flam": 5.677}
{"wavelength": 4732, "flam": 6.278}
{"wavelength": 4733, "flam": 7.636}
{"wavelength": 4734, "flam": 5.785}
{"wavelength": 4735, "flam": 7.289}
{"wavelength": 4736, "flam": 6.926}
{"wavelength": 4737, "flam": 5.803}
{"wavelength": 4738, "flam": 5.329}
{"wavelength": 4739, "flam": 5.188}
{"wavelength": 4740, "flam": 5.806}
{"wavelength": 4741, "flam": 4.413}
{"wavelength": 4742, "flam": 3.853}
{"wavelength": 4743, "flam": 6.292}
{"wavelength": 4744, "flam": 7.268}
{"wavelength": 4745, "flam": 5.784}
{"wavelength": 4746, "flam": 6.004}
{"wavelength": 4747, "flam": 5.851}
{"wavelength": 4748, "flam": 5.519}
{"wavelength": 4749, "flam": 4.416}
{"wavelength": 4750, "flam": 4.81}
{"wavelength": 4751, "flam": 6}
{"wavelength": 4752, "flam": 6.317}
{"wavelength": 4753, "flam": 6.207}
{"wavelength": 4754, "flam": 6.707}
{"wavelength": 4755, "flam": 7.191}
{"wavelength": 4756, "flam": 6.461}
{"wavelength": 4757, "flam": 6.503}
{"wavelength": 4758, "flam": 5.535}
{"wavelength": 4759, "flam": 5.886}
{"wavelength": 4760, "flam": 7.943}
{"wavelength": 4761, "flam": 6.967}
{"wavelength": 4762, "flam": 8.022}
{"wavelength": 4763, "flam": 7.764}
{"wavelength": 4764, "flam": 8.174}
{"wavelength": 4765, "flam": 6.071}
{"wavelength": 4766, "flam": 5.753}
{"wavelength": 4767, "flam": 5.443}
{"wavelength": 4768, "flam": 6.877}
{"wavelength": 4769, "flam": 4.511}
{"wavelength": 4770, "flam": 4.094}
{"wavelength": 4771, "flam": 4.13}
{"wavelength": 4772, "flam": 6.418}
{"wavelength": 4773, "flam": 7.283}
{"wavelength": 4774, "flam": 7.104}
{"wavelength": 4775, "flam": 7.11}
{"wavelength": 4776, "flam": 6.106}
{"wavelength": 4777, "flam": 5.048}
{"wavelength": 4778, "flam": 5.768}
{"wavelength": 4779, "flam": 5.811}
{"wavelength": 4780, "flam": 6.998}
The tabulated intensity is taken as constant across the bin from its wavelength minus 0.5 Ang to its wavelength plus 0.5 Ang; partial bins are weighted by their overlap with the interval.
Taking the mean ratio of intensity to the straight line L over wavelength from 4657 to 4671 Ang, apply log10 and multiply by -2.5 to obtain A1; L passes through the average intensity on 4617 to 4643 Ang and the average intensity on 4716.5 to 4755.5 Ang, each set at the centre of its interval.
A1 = 0.22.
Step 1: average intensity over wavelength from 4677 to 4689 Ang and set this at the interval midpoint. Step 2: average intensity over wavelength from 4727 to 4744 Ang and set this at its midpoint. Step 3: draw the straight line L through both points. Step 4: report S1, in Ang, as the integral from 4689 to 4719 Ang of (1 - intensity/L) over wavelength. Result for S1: -2.9 Ang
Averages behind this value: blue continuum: 5.44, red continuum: 6.08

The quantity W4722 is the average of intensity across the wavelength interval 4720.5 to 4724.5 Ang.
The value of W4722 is 7.34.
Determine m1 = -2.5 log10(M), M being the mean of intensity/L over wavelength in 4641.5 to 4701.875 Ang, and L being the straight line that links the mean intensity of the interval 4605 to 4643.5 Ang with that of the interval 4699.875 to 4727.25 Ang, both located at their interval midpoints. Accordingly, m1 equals 0.11 mag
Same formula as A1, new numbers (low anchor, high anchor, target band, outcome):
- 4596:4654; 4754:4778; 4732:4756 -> 0.07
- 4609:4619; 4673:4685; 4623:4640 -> -0.10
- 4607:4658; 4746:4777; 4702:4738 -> -0.04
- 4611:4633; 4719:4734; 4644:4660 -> 0.19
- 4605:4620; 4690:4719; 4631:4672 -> 0.07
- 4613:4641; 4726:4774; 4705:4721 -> 0.04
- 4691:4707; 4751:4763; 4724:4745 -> 0.07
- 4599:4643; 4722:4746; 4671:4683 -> 0.07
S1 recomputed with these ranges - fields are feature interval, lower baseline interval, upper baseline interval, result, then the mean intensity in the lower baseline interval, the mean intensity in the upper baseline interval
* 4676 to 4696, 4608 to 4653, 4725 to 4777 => 1.43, 6.21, 6.2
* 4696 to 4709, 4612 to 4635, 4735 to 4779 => -0.26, 6.61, 6.07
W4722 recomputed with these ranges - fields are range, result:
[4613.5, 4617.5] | 6.96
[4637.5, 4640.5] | 6.05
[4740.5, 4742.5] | 4.13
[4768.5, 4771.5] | 4.25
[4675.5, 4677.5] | 6.03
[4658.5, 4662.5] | 5.07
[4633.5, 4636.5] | 5.54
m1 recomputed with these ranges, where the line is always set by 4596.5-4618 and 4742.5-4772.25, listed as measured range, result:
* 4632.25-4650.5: 0.01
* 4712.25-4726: -0.07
